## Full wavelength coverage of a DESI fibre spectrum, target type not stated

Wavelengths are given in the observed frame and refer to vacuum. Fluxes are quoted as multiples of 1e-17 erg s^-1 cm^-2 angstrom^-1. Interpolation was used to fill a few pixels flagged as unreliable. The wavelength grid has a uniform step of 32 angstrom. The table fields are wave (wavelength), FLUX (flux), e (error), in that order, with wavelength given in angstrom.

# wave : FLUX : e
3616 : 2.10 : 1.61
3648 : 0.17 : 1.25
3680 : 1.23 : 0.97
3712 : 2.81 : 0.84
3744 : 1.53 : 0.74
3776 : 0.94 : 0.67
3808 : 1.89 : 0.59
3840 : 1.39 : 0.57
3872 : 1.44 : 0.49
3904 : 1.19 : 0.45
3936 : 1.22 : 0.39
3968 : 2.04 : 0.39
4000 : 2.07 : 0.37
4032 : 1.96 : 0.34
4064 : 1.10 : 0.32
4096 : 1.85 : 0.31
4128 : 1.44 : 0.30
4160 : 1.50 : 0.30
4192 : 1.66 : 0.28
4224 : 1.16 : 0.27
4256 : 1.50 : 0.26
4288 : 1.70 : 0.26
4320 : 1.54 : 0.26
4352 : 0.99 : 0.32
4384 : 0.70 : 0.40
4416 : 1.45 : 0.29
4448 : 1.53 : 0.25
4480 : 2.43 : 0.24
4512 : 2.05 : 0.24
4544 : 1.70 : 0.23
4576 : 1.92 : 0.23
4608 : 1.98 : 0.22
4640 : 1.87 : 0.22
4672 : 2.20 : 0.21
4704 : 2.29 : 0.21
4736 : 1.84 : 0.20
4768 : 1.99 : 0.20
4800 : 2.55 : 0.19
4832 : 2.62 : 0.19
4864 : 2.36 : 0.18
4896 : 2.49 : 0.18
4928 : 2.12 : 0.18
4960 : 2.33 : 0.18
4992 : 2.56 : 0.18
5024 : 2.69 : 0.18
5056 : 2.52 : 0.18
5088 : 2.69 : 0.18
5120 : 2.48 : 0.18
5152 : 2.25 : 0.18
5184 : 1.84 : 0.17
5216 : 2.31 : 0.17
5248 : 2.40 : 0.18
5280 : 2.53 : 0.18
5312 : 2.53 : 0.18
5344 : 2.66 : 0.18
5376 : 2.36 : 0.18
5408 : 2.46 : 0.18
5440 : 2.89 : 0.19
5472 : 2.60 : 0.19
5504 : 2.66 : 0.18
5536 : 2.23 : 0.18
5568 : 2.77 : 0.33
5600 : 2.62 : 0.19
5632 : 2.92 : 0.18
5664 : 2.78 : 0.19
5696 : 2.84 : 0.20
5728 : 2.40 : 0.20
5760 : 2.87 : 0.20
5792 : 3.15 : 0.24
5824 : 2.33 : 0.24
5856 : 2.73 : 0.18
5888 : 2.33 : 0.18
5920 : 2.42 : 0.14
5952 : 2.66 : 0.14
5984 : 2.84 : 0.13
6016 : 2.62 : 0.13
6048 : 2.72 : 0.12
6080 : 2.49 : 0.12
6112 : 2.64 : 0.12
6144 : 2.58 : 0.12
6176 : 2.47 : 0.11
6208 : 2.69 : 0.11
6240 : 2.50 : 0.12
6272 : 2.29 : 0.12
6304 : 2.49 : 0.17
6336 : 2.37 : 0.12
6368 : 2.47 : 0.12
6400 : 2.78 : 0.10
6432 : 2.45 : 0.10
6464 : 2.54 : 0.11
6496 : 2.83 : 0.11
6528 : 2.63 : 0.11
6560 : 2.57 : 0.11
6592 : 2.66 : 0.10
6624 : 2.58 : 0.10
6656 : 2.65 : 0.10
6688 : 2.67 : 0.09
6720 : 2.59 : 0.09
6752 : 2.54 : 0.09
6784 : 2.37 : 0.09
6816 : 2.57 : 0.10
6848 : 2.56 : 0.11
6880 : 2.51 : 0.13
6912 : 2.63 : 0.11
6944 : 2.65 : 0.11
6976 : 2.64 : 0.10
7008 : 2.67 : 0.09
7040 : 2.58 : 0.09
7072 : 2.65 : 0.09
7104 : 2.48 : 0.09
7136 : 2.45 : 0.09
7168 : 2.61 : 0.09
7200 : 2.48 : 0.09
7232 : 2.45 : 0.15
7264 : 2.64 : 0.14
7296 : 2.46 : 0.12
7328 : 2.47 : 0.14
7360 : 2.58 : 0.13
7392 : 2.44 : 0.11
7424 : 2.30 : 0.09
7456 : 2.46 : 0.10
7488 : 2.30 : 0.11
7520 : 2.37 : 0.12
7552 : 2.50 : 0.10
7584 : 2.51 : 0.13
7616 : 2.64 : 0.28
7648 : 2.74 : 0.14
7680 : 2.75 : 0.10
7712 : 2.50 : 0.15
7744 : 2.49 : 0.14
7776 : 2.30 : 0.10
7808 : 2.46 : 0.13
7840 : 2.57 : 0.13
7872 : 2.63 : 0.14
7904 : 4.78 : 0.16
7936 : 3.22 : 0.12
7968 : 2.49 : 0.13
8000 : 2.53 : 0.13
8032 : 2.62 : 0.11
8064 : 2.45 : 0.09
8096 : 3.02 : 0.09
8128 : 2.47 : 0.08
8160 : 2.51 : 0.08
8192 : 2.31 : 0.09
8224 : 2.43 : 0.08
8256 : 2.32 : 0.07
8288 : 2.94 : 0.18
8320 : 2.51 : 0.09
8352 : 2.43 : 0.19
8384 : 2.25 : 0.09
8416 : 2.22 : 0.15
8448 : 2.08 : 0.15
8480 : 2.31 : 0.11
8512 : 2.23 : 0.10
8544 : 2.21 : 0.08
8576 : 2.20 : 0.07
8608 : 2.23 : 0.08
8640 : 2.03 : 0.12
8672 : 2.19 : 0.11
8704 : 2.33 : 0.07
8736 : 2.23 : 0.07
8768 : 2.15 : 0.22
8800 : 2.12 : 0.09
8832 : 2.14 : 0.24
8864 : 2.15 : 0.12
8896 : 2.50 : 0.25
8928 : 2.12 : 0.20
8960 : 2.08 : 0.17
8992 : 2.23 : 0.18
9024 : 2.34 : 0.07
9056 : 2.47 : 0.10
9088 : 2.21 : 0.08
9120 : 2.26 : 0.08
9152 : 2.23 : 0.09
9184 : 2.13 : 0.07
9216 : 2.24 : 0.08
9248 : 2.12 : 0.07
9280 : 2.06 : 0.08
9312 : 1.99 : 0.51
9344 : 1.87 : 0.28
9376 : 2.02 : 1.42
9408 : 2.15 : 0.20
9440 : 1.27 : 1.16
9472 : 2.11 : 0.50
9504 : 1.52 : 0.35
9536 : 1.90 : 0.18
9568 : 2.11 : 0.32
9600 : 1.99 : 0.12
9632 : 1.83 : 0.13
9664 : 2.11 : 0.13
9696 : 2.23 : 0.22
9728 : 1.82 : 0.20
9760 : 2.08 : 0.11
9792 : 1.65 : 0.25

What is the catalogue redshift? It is 0.20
